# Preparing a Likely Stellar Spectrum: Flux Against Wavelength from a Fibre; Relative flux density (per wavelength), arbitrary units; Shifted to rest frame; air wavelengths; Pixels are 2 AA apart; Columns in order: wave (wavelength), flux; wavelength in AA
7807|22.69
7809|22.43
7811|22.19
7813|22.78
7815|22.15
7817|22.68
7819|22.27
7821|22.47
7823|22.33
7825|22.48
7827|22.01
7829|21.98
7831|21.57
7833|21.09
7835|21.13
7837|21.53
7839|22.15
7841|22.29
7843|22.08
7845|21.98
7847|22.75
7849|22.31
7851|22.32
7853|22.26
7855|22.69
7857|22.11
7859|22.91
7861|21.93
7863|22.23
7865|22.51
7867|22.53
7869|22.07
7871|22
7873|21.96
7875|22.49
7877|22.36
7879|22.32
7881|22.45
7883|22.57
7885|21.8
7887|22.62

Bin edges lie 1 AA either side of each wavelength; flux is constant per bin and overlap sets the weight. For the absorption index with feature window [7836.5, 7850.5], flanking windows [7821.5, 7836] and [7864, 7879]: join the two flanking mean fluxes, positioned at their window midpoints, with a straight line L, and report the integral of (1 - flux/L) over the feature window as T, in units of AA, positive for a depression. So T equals -0.1 AA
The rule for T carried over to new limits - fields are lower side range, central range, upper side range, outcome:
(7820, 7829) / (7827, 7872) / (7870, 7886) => 0.3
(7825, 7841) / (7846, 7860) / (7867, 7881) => -0.3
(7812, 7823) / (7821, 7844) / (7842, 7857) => 0.5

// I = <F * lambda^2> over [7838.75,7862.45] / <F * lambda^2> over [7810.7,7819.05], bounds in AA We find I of 1.00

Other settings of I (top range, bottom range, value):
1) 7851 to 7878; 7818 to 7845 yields 1.02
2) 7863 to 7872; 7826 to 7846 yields 1.03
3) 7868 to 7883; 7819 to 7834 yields 1.02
